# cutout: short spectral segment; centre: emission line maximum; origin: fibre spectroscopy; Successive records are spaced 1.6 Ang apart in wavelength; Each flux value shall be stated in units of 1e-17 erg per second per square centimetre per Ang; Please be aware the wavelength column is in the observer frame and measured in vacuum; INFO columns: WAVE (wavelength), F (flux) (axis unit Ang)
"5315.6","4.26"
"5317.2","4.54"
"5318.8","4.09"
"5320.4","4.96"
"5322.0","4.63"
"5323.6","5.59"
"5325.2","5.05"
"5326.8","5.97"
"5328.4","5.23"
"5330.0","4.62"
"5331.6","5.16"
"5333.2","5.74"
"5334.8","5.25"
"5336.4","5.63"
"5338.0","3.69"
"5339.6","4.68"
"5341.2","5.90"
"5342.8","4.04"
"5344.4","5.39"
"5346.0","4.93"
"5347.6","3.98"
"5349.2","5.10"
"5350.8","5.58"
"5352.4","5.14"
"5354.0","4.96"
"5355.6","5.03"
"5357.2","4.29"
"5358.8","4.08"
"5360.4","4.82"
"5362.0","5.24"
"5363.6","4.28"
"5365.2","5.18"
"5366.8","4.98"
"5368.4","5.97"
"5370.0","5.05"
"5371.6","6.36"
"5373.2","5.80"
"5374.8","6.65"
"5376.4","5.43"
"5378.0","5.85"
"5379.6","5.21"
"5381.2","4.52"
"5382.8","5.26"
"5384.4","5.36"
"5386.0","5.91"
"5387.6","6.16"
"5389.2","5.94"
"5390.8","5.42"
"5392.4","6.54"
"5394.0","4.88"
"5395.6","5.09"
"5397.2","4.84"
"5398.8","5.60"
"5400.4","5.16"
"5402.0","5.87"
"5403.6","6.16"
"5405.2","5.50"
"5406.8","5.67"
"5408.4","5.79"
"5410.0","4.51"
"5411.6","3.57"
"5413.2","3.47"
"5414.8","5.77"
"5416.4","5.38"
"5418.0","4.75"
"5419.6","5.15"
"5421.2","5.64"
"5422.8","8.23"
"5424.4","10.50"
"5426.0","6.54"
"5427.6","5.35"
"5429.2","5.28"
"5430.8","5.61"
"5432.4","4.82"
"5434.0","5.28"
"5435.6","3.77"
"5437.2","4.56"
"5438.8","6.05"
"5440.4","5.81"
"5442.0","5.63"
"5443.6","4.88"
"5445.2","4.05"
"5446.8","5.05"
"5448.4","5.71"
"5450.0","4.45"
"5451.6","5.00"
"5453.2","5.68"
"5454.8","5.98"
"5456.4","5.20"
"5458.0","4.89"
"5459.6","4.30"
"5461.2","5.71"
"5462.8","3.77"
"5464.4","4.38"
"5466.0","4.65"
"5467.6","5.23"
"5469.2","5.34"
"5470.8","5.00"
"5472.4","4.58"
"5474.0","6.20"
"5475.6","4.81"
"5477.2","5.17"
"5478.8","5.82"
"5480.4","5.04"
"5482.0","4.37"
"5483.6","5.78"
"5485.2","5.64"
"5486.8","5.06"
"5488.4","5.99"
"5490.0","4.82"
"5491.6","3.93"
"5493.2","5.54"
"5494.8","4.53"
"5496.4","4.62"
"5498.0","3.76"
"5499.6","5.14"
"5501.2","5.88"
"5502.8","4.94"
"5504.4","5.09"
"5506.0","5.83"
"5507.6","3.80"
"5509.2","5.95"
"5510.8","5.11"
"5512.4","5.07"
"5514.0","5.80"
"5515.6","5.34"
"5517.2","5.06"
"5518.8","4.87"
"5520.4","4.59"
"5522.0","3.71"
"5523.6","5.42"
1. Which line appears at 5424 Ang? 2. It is [O III]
